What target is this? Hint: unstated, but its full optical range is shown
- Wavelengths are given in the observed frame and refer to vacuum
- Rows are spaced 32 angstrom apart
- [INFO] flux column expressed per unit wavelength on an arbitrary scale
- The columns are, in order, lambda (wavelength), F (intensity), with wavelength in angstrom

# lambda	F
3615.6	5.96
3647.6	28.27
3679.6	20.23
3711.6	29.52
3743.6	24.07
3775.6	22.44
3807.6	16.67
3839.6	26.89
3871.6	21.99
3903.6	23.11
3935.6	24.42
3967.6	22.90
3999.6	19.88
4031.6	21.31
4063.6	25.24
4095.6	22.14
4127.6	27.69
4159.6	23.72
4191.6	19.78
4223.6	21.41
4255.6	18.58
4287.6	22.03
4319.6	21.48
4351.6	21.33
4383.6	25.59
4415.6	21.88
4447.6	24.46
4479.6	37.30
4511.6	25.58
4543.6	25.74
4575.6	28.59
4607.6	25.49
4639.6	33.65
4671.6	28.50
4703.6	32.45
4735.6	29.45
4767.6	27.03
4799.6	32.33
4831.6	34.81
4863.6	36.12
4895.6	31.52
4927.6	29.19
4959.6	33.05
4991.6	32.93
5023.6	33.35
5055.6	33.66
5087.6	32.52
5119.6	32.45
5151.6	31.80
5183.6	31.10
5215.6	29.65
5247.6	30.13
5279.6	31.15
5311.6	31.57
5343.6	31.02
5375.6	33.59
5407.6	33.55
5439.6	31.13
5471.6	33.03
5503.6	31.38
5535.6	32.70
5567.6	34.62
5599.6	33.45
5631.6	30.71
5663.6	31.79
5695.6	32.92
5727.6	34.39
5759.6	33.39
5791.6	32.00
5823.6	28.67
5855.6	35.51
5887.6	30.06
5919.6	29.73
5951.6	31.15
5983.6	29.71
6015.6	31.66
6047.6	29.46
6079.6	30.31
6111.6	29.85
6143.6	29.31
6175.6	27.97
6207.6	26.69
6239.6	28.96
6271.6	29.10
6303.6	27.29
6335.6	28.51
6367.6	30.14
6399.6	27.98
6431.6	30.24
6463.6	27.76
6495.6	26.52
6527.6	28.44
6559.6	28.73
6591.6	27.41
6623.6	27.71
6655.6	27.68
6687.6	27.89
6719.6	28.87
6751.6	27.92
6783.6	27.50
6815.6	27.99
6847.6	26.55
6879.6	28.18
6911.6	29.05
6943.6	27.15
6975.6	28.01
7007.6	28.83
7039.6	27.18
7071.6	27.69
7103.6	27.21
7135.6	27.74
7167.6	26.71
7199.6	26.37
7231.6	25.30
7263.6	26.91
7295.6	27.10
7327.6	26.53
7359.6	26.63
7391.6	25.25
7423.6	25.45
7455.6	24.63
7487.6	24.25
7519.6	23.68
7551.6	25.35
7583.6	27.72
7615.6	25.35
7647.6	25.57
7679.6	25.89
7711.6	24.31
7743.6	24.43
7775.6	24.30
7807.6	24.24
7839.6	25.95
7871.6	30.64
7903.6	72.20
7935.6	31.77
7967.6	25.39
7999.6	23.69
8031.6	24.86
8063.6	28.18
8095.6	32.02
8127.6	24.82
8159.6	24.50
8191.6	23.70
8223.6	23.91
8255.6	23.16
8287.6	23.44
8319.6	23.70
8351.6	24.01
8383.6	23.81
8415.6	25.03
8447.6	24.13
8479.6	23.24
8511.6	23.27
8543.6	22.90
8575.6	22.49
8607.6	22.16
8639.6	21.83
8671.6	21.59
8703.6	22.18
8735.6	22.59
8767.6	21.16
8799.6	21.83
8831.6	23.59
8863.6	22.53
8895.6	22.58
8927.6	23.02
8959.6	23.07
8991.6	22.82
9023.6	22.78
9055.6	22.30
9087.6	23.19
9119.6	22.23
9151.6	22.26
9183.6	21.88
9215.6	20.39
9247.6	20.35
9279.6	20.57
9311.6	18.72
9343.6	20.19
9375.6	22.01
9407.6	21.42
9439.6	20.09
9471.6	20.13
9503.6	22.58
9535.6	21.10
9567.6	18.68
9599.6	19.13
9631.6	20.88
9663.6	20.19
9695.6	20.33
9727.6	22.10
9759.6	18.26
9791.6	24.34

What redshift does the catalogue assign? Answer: 0.20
